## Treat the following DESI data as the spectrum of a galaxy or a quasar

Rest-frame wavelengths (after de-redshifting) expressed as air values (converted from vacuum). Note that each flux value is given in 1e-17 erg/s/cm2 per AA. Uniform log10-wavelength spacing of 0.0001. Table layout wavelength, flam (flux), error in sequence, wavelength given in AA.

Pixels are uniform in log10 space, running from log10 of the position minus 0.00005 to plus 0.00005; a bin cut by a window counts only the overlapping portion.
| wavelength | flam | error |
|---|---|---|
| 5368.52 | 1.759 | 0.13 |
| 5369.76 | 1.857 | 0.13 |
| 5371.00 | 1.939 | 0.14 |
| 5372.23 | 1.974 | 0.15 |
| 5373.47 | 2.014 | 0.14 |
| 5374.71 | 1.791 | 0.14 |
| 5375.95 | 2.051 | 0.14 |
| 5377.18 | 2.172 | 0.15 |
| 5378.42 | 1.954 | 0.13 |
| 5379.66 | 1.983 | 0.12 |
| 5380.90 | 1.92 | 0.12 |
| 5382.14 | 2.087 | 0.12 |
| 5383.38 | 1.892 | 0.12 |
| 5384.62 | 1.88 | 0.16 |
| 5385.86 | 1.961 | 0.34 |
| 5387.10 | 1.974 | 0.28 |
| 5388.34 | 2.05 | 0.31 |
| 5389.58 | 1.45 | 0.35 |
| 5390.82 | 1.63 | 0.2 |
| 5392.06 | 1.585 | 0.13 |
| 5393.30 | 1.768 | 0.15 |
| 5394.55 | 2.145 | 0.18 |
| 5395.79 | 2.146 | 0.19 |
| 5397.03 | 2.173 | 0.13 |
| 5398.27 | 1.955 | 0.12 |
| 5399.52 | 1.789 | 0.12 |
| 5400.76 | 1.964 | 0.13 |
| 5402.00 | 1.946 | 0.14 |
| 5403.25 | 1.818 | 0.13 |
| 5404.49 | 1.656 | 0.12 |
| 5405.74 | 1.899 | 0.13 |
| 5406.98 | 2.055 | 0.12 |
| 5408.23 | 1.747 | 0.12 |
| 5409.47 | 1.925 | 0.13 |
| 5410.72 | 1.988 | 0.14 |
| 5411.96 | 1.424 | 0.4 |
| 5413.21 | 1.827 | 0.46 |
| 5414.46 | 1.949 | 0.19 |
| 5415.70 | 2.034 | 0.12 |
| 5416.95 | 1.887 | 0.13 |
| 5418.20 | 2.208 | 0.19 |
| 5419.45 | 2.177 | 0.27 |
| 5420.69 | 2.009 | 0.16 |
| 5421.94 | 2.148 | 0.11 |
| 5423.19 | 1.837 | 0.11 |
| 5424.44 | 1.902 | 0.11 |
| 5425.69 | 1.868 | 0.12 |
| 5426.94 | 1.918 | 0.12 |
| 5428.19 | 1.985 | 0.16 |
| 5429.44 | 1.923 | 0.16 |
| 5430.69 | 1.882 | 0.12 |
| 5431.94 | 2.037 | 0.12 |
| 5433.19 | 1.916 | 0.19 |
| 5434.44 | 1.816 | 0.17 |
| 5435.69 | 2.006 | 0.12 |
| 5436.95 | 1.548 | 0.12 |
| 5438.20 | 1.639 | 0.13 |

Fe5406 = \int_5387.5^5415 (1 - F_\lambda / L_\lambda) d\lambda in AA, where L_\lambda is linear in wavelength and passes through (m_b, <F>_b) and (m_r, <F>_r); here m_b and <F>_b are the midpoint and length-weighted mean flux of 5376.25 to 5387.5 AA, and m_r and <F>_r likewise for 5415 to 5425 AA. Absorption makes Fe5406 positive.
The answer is 2.00 AA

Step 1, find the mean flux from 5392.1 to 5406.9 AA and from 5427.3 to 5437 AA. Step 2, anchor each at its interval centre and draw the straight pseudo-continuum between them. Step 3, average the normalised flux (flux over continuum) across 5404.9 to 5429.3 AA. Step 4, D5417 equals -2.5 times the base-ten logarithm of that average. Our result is -0.01 mag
